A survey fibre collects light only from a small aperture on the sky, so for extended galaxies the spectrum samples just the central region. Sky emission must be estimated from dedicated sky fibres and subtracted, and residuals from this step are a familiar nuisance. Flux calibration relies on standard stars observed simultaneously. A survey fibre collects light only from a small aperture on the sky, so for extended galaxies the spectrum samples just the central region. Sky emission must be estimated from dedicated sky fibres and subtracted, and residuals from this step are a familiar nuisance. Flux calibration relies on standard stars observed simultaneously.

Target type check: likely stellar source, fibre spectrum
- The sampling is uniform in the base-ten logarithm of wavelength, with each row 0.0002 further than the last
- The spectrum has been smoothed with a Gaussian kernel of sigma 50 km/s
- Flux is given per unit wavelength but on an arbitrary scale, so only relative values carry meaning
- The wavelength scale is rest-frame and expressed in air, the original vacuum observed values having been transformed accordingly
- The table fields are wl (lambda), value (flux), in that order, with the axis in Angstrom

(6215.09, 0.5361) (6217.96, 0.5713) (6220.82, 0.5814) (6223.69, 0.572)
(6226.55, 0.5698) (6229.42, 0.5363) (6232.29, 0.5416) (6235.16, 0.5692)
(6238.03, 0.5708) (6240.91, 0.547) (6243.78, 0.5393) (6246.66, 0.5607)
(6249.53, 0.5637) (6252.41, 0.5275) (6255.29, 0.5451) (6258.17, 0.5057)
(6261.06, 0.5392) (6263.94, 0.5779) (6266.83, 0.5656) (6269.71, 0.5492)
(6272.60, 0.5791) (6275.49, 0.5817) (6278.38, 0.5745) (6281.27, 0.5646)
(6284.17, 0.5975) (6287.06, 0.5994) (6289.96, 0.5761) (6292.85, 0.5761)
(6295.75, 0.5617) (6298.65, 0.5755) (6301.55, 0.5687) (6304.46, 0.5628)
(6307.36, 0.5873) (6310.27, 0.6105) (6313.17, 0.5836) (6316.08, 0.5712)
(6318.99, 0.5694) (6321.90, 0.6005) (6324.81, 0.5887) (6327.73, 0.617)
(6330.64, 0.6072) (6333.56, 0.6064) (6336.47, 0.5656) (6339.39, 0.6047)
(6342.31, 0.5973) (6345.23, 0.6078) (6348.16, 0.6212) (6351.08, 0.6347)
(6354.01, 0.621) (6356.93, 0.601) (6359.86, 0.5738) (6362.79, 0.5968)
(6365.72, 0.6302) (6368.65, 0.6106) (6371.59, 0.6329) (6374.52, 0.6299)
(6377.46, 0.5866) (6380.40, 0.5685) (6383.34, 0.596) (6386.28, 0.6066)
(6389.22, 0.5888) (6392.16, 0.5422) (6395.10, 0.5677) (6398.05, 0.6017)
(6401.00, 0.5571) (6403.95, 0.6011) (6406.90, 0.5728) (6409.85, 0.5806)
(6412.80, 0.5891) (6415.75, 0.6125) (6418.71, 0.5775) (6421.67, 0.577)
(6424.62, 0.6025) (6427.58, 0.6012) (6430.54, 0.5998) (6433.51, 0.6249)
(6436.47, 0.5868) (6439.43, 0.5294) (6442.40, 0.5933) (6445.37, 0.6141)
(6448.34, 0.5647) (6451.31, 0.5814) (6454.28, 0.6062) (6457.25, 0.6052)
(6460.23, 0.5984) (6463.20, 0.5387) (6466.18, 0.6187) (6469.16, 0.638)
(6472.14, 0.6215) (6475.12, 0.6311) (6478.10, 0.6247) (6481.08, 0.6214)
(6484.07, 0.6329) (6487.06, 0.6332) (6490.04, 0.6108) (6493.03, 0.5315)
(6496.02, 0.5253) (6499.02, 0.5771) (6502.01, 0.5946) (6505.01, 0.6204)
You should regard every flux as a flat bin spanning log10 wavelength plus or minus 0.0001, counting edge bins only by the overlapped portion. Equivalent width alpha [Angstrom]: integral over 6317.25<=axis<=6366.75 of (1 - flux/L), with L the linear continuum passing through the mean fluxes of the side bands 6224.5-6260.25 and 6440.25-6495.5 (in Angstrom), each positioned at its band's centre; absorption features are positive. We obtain -2.6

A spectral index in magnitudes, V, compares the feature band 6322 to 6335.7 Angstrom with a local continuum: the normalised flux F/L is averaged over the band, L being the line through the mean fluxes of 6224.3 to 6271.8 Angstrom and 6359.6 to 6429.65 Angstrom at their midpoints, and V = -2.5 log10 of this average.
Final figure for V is -0.05 mag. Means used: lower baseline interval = 0.551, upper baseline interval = 0.592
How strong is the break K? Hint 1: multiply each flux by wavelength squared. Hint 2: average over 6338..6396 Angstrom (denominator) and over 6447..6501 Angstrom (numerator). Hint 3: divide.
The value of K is 1.03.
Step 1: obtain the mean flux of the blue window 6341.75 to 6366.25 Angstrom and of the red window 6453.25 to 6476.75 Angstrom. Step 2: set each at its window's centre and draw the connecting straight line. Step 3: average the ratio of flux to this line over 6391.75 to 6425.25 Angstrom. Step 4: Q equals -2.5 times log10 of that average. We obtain 0.05 mag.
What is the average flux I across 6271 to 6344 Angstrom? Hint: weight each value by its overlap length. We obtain 0.585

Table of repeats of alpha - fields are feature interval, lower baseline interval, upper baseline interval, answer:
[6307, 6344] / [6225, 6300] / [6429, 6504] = -1.4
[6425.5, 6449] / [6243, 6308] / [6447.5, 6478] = 0.3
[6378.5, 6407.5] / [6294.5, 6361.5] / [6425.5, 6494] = 0.8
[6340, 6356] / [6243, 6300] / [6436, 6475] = -1.1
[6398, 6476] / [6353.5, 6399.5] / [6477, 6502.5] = 0.3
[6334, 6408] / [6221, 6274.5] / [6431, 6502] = -2.5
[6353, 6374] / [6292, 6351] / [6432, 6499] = -0.6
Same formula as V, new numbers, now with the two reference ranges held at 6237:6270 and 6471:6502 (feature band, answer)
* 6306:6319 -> -0.05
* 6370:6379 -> -0.07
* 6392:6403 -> 0.02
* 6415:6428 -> -0.01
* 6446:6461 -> 0.00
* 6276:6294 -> -0.05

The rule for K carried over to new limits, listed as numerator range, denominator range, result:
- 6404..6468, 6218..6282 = 1.12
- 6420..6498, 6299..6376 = 1.03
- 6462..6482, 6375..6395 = 1.08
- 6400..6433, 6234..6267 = 1.13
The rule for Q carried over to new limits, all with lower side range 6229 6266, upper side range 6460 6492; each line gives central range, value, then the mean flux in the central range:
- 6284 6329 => -0.034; 0.584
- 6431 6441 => 0.039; 0.582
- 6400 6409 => 0.030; 0.578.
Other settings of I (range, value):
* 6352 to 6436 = 0.595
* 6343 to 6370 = 0.61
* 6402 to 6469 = 0.591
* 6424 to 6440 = 0.594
